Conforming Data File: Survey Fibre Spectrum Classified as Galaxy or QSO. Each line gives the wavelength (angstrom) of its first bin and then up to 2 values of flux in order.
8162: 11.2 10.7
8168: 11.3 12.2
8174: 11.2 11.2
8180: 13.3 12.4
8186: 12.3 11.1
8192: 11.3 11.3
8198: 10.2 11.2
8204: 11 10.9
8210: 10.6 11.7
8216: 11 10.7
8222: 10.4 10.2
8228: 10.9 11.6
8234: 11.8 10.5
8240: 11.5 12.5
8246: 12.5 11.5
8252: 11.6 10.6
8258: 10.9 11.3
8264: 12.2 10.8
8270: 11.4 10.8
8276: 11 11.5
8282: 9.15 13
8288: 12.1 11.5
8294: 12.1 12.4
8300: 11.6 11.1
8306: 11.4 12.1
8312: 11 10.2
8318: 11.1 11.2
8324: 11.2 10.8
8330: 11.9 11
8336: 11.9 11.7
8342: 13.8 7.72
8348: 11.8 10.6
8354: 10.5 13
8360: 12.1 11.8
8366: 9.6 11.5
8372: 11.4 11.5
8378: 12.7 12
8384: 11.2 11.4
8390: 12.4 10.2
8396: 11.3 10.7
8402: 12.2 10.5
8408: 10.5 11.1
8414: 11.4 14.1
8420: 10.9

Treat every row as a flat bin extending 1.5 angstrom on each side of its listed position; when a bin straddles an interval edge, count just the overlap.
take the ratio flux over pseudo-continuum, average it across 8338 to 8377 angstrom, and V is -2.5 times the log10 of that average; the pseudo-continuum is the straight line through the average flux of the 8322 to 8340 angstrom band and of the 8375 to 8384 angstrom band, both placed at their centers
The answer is 0.04 mag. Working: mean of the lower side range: 11.4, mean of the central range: 11.3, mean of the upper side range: 12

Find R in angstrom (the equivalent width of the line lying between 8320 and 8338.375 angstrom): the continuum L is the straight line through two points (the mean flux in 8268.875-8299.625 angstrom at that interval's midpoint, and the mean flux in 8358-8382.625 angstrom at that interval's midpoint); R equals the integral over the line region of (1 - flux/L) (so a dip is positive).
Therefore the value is 0.3 angstrom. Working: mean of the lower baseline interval 11.5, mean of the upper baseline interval 11.6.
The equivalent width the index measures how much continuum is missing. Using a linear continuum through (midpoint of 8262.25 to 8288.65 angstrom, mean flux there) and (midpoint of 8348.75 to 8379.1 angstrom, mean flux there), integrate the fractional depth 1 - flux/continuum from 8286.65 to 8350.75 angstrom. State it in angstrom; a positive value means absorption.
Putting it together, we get -0.07 angstrom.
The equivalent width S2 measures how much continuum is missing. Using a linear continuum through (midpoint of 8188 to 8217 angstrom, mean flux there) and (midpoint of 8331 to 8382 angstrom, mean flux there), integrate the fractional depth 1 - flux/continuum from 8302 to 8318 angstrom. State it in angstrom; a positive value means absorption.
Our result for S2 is 0.2 angstrom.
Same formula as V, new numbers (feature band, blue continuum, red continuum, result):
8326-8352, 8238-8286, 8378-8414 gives 0.01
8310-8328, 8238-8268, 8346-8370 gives 0.04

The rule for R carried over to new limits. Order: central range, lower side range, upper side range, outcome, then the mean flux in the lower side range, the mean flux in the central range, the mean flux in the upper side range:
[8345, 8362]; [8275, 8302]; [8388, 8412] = 0.08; 11.6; 11.3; 11.1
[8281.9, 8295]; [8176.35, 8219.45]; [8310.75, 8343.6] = -0.46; 11.4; 11.8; 11.4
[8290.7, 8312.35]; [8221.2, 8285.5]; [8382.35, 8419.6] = -0.77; 11.2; 11.7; 11.4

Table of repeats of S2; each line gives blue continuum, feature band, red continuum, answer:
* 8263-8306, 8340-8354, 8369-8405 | 0.6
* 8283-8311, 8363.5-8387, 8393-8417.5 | 0.0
